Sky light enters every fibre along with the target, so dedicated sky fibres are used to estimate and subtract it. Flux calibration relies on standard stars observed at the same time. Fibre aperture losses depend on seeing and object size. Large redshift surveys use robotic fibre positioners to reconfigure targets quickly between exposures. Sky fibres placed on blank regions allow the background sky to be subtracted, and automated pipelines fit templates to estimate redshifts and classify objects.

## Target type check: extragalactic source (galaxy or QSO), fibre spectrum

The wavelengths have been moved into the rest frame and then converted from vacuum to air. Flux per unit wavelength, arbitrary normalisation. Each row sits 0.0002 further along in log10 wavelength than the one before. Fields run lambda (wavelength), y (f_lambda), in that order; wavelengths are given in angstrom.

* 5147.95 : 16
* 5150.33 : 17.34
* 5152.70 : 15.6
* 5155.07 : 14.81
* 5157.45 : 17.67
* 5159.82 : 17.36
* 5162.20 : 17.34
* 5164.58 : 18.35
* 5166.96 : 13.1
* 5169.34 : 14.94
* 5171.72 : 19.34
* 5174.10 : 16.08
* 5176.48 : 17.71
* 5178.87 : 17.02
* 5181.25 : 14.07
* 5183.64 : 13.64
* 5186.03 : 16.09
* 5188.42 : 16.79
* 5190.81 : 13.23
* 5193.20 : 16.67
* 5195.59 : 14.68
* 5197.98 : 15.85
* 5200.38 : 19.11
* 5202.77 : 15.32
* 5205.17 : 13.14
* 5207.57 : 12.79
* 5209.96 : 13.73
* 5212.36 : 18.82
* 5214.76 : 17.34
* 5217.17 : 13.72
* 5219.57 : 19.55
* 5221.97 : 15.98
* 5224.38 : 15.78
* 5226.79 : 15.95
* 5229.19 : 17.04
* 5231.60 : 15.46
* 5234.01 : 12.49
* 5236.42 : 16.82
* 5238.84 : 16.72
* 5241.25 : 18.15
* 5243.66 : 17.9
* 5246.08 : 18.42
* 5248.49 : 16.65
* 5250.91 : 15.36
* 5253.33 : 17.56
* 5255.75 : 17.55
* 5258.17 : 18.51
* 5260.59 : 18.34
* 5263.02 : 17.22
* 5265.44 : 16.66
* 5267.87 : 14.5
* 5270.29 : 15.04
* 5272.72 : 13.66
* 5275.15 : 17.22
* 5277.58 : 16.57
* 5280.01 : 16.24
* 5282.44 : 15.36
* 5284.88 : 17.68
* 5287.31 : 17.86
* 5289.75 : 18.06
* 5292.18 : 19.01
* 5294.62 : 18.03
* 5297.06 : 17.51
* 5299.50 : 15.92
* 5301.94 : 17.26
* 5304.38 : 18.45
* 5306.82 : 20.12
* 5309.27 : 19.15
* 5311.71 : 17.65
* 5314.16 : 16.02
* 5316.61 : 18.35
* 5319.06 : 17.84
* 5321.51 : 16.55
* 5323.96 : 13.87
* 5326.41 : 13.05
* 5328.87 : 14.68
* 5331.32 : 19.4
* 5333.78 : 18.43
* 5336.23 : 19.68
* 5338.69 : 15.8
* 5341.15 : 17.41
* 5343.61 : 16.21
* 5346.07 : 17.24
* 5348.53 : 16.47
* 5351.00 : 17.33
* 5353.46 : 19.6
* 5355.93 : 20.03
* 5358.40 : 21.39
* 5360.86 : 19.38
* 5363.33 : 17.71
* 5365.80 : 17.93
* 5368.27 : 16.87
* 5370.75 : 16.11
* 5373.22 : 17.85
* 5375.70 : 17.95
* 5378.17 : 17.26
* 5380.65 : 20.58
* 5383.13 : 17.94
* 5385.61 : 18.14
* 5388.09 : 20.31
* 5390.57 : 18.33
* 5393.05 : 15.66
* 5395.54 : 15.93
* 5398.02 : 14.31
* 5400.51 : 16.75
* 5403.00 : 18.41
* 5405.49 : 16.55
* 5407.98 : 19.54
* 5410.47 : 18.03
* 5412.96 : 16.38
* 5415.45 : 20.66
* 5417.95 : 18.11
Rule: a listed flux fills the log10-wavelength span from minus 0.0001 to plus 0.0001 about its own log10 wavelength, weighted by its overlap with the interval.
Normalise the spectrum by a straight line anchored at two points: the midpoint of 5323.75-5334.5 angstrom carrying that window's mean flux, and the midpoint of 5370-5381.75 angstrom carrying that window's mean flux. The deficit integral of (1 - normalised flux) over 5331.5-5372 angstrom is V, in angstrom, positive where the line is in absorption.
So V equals -2.6 angstrom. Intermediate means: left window 16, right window 18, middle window 18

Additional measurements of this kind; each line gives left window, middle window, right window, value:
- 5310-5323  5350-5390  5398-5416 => -2.3 angstrom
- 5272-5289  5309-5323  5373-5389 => -0.2 angstrom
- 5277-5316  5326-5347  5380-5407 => 0.6 angstrom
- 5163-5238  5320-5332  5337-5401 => 1.3 angstrom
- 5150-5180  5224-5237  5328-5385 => 1.2 angstrom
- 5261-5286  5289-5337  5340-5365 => -0.7 angstrom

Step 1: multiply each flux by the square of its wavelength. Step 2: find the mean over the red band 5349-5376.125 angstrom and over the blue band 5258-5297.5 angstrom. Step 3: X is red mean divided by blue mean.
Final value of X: 1.1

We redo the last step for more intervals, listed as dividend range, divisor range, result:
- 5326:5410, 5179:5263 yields 1.16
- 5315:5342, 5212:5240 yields 1.08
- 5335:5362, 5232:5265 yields 1.11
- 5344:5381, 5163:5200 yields 1.22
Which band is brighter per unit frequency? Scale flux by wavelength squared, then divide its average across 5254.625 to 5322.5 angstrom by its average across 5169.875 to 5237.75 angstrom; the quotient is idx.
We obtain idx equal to 1.1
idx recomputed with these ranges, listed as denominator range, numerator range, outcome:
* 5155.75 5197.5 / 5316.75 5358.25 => 1.14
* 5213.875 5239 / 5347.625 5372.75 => 1.20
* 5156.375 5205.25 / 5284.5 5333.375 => 1.13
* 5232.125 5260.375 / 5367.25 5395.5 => 1.11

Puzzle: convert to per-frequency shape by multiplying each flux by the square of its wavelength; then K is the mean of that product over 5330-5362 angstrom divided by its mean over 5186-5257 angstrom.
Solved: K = 1.19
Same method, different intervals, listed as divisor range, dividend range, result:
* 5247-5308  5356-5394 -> 1.11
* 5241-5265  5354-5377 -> 1.10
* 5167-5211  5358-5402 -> 1.23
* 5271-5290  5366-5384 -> 1.12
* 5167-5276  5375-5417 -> 1.18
